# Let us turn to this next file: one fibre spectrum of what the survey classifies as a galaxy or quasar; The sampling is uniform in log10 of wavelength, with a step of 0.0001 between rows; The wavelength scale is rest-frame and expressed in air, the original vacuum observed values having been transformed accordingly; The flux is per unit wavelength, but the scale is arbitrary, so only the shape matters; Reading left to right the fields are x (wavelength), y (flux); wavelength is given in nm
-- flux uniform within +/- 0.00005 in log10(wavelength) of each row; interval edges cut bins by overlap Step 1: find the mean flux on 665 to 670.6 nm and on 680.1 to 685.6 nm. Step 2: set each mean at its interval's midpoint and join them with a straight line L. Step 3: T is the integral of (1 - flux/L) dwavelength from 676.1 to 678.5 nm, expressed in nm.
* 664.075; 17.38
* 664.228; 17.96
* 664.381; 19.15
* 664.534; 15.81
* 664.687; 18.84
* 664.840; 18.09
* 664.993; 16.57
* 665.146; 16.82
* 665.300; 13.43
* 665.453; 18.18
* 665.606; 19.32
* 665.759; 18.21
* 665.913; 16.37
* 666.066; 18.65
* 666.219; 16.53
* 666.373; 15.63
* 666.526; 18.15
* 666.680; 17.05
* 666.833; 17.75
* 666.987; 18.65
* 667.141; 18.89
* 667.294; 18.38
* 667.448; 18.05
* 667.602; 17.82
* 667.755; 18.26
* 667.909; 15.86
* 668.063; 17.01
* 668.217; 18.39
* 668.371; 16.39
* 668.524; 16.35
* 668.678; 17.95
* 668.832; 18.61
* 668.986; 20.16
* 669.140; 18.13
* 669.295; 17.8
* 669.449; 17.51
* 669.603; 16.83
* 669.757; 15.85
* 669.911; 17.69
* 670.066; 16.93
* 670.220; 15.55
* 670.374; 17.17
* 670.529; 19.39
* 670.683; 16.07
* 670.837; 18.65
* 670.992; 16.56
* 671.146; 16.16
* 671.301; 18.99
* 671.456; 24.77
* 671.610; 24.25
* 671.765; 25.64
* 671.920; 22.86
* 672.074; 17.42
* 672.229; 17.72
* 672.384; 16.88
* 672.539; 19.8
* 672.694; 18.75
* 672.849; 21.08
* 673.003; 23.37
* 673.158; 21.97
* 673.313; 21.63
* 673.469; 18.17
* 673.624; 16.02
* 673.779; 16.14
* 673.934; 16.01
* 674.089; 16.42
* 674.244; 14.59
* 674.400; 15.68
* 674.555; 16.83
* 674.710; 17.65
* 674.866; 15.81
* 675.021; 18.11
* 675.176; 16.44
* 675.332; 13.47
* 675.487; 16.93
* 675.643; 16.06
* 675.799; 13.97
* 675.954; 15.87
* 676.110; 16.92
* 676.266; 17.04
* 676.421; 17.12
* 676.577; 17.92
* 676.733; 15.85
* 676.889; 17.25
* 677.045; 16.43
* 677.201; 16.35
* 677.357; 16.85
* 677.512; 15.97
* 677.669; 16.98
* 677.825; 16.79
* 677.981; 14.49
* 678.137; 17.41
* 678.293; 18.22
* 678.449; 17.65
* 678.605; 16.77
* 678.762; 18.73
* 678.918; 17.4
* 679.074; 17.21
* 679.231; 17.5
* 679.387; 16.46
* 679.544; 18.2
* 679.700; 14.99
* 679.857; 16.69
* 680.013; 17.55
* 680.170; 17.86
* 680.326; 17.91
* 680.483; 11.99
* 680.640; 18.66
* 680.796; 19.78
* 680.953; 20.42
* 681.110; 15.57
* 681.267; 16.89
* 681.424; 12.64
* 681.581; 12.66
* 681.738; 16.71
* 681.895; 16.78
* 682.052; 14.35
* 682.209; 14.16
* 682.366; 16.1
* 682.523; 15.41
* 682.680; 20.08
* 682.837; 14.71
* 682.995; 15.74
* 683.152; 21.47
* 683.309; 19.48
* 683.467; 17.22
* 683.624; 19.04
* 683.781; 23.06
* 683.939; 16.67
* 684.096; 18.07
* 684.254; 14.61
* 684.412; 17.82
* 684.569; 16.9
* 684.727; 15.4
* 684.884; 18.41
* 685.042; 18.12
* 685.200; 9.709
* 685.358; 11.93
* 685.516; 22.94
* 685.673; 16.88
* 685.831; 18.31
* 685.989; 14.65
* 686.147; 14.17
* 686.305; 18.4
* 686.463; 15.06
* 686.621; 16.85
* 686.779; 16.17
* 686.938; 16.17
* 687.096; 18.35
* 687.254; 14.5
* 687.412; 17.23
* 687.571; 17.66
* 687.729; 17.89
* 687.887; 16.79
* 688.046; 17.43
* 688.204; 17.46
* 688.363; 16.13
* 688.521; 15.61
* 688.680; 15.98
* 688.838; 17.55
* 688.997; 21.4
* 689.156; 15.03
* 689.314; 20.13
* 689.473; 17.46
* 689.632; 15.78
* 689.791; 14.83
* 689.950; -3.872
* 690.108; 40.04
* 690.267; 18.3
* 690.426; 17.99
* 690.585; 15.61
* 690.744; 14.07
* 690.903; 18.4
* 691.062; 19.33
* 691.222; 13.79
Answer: 0.04 nm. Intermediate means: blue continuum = 17.5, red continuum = 16.8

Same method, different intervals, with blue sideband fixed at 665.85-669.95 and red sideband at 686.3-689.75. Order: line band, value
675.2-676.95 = 0.11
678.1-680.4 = -0.02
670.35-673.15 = -0.38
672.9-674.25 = -0.08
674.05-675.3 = 0.08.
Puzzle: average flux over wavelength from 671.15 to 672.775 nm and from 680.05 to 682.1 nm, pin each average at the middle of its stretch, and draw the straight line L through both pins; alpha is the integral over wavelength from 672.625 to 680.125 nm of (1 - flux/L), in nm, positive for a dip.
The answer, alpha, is 0.549 nm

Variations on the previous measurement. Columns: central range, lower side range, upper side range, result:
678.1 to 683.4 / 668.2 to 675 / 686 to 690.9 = 0.20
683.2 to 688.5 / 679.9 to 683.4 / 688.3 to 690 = -0.33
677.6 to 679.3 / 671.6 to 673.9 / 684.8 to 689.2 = 0.13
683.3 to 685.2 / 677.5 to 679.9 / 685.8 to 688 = -0.09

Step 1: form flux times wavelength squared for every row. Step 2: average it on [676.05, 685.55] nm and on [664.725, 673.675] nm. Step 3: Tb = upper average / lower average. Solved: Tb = 0.95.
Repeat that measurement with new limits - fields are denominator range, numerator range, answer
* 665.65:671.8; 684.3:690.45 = 0.99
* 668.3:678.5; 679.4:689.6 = 0.98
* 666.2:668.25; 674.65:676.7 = 0.95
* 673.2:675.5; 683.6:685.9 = 1.06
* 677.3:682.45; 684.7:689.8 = 1.03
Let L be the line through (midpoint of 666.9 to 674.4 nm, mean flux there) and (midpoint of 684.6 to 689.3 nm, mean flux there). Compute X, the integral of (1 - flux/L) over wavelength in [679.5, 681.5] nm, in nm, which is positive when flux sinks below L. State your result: 0.059 nm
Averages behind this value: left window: 18.4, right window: 16.7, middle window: 16.8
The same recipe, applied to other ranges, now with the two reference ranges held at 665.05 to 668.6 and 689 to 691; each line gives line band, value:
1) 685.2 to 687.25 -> 0.11 nm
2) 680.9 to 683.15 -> 0.16 nm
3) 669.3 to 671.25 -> 0.03 nm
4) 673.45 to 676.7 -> 0.19 nm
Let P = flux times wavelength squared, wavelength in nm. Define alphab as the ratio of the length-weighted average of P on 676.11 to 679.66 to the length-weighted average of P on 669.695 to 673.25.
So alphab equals 0.90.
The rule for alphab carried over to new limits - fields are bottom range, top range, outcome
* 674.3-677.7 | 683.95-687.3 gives 1.03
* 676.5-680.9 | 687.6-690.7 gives 1.04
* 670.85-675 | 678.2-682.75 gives 0.91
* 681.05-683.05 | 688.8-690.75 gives 1.14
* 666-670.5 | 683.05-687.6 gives 1.02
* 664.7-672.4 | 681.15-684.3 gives 0.97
